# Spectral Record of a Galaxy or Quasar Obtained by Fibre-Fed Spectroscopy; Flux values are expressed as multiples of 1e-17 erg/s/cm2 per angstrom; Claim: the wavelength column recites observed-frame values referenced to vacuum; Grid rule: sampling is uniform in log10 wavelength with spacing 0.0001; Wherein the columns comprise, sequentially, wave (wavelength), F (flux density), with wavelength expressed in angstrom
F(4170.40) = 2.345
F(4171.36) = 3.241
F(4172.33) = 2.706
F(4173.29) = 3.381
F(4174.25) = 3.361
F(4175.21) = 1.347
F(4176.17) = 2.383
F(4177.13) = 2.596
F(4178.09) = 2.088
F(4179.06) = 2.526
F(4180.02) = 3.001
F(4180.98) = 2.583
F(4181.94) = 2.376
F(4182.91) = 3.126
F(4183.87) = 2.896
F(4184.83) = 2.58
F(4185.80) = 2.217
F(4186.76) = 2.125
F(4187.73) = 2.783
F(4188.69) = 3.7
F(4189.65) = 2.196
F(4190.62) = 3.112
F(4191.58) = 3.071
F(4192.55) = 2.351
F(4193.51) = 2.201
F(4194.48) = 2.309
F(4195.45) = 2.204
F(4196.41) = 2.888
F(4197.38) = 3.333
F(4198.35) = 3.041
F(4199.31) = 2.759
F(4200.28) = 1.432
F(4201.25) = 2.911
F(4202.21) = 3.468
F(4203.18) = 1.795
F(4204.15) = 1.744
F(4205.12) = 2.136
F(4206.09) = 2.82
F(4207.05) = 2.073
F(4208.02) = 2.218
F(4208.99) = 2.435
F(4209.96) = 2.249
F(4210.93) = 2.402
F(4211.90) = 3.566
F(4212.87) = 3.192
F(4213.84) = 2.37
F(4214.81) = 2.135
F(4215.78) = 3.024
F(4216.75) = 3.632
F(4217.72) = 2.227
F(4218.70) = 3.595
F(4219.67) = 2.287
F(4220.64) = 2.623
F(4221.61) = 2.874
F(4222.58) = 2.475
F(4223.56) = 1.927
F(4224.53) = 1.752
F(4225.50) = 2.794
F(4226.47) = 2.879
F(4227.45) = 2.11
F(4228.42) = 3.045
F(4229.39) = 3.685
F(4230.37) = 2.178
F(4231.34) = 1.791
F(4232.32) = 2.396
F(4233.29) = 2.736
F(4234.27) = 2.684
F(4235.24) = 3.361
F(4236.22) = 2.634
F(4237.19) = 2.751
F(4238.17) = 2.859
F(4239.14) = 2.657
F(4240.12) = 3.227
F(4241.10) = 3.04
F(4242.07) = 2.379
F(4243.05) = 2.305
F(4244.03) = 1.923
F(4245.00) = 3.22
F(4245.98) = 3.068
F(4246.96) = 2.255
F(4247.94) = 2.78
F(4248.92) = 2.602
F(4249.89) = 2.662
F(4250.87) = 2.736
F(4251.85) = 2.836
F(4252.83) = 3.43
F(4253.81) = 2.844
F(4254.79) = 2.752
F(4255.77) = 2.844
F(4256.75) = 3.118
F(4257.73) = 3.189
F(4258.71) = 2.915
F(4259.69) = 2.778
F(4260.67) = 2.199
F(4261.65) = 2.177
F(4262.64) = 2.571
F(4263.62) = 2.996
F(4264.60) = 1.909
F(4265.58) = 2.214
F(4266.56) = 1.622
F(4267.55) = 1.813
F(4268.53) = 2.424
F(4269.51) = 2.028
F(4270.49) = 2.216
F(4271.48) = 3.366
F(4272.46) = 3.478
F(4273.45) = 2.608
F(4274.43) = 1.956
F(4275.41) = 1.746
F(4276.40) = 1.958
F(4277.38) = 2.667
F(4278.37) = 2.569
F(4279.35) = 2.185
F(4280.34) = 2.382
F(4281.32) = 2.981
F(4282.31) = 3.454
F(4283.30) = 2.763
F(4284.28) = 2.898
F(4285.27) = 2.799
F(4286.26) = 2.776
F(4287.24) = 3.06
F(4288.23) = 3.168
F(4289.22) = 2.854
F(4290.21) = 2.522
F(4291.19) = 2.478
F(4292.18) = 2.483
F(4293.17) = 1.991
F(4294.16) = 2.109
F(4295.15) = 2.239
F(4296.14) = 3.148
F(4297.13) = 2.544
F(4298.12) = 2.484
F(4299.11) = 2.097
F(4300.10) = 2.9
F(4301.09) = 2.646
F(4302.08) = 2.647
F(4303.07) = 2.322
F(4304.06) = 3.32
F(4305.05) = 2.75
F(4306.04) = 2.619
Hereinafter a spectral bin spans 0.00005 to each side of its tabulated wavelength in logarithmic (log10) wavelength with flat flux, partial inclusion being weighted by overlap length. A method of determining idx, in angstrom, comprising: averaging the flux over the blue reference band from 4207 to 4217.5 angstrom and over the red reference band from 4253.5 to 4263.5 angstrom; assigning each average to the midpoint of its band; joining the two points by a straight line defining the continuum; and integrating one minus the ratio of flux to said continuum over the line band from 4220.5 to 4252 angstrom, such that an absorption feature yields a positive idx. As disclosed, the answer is 0.8 angstrom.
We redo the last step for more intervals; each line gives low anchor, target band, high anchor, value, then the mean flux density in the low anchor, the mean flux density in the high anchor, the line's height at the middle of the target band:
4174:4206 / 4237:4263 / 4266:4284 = -2.7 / 2.56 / 2.46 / 2.49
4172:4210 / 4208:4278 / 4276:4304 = -0.6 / 2.57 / 2.62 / 2.6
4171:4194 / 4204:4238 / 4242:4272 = 0.2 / 2.66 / 2.59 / 2.62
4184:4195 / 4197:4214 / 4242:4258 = 0.6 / 2.61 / 2.77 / 2.65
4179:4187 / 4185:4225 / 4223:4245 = 0.6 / 2.62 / 2.61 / 2.62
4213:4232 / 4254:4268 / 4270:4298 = 0.5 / 2.61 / 2.62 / 2.62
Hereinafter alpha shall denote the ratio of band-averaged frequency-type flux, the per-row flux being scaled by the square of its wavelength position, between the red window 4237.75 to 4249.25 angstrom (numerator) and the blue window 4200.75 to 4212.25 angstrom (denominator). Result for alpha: 1.1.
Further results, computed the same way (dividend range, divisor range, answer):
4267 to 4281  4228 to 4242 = 0.88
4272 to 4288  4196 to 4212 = 1.09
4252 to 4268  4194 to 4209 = 1.08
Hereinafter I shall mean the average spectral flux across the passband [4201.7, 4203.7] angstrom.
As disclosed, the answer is 2.63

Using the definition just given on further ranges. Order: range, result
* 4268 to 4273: 2.69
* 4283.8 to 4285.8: 2.84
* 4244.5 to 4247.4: 2.85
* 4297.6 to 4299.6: 2.29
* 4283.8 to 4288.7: 2.94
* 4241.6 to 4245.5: 2.46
